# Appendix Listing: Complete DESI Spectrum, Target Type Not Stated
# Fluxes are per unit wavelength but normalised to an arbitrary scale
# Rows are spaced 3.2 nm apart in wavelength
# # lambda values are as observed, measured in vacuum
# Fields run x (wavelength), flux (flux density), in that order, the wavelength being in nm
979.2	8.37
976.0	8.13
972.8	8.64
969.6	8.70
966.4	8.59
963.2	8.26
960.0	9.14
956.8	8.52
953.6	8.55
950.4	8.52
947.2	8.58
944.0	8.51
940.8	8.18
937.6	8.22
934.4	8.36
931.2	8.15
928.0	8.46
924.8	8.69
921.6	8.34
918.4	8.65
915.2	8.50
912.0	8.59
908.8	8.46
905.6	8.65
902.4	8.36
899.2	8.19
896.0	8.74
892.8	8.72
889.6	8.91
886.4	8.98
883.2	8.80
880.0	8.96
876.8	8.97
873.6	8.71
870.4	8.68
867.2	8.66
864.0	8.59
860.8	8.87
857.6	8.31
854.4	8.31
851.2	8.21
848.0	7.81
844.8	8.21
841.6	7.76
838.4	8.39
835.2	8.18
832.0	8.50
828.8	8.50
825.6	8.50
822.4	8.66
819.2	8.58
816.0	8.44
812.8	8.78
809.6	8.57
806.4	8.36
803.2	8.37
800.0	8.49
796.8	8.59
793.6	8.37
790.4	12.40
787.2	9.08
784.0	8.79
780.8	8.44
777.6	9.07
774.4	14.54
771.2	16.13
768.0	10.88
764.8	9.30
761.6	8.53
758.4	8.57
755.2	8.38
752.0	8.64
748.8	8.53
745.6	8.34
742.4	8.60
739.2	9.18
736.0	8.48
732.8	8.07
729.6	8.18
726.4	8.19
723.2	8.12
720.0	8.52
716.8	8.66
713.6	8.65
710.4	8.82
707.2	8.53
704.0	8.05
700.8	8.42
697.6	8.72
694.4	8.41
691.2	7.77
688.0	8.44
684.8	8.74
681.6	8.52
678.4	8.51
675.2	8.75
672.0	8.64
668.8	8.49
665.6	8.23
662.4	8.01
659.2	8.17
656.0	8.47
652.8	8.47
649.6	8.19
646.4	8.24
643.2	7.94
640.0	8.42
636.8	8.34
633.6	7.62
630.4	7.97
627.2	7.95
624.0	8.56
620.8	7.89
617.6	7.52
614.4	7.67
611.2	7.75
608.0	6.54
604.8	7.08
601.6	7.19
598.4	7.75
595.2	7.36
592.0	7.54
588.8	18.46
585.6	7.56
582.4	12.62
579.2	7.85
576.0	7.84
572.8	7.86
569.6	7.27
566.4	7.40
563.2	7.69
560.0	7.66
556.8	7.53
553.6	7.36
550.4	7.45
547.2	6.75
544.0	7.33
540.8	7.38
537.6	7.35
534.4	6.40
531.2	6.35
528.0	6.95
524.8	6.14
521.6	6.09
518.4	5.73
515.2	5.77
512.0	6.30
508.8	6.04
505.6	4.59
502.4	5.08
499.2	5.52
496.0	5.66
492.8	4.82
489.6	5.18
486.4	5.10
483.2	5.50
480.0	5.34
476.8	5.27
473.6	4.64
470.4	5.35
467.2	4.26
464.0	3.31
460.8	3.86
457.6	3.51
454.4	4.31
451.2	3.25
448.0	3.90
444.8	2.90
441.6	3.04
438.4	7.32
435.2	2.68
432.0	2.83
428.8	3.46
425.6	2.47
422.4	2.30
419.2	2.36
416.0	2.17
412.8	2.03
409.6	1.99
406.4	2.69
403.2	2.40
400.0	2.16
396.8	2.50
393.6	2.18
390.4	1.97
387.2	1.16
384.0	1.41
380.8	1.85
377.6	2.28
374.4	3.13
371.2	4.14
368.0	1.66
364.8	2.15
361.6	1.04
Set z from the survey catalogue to 0.17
